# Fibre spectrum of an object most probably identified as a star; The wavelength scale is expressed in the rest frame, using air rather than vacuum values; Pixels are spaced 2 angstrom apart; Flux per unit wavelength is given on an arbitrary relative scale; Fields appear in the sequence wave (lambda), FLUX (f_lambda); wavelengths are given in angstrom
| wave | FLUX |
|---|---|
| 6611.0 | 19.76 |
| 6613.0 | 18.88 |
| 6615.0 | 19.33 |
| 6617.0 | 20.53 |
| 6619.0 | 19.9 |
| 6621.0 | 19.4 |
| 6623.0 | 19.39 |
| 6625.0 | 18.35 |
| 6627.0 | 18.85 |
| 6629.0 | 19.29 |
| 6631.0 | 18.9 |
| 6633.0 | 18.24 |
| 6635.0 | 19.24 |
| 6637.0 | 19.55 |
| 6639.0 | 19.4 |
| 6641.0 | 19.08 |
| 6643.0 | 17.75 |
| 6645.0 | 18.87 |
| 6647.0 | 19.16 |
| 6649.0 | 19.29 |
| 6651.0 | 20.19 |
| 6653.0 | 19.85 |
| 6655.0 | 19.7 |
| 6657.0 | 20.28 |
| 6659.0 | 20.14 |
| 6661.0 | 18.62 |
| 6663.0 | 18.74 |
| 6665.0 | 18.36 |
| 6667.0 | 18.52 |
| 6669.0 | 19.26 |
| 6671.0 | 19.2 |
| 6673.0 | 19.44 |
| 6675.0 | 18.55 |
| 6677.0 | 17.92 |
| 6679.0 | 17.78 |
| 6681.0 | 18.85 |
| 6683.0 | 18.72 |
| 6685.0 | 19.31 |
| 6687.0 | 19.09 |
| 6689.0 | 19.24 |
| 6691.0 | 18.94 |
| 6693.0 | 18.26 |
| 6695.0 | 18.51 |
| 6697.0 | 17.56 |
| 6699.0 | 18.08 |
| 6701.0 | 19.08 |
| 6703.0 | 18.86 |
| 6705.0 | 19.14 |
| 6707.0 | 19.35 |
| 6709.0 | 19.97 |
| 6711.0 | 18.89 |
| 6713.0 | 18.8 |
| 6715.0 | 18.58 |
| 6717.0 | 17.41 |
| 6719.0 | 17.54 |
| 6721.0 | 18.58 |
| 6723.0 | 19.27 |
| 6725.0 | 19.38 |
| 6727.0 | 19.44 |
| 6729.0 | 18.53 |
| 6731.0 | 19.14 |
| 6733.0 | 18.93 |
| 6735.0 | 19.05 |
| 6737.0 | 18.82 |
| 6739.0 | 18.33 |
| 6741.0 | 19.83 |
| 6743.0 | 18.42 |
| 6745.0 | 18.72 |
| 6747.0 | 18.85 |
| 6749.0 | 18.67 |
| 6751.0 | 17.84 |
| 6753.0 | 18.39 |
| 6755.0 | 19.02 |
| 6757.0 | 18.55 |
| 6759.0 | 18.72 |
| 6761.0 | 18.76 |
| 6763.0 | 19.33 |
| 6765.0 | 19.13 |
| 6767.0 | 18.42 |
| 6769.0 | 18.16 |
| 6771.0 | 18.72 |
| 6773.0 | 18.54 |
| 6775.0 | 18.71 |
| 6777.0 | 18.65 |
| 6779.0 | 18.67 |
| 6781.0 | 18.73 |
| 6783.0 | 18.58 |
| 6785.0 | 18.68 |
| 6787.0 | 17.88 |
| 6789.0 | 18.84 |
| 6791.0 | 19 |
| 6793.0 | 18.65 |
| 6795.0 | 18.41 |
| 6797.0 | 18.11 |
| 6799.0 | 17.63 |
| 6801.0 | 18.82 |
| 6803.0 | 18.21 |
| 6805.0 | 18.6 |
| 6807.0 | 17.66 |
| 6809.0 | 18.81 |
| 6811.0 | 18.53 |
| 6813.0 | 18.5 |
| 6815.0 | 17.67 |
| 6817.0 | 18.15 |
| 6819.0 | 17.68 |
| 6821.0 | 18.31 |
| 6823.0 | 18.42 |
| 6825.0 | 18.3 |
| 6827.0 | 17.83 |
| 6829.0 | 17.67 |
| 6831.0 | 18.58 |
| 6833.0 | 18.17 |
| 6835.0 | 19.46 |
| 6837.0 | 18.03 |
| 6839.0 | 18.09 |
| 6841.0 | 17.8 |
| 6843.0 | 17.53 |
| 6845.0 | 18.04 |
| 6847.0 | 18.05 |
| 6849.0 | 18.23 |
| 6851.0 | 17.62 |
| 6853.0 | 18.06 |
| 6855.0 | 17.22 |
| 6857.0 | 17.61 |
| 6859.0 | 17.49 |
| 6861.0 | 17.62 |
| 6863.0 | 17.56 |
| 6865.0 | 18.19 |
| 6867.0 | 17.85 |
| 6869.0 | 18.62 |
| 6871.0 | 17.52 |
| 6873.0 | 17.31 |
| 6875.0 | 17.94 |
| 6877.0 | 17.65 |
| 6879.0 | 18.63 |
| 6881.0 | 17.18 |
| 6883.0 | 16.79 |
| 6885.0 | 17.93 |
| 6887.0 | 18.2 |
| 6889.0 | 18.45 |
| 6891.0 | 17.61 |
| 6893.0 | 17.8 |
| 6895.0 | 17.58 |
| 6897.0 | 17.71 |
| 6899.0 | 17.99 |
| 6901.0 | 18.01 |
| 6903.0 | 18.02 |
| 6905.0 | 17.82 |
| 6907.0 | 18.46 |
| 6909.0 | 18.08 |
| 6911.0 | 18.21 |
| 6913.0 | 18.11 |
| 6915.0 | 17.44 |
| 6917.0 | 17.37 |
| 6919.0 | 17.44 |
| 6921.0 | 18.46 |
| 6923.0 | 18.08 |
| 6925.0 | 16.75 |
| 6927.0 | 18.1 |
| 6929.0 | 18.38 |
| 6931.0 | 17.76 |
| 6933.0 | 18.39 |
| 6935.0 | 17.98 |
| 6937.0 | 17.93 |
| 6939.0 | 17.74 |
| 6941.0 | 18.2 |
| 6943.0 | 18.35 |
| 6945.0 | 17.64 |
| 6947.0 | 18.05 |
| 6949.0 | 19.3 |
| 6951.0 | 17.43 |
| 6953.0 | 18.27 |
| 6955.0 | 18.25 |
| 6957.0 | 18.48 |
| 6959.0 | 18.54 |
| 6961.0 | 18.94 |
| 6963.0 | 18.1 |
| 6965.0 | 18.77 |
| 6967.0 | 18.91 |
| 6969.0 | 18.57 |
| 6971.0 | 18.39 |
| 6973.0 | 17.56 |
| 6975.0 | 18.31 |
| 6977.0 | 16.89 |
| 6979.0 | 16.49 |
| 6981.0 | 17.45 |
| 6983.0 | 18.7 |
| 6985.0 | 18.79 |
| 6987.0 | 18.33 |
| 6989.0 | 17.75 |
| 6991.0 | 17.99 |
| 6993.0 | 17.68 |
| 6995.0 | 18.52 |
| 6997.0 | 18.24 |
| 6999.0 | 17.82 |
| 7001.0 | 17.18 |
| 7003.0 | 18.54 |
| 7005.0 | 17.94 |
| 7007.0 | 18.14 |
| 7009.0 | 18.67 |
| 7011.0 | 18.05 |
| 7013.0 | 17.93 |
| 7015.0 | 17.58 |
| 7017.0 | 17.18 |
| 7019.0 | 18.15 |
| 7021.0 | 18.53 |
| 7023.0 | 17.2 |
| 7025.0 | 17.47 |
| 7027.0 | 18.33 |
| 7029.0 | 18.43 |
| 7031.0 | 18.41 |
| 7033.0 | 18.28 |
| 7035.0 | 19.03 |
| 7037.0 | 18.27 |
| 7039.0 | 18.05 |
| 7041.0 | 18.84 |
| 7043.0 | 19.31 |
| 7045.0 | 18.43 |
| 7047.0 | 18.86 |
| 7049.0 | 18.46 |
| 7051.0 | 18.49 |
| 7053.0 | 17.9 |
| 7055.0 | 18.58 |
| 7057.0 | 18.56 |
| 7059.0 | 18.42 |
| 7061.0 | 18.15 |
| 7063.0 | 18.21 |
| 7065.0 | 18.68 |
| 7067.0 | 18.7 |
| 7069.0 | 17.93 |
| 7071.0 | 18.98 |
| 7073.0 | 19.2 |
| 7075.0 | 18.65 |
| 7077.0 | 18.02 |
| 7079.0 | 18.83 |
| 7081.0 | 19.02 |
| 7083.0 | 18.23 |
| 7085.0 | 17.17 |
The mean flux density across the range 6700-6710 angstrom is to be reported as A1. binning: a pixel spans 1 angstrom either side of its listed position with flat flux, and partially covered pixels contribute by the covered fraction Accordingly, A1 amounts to 19.3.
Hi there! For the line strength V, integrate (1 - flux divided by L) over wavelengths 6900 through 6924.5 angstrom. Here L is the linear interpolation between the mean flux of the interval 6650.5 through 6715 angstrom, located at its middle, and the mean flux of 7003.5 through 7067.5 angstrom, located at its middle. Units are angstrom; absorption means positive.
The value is 0.8 angstrom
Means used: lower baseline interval 19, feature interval 17.9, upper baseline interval 18.3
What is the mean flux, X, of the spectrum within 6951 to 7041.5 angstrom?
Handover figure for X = 18.1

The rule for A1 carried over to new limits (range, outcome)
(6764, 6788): 18.6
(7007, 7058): 18.3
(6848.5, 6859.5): 17.7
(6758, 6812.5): 18.6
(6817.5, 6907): 17.9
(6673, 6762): 18.7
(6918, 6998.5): 18.1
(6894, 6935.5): 17.9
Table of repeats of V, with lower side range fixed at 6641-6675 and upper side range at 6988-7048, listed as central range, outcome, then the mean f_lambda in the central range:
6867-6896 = 1.2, 17.8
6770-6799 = 0.4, 18.6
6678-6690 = 0.2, 18.8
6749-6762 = 0.2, 18.6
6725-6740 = 0.0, 18.9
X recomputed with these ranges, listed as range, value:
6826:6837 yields 18.3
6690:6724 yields 18.6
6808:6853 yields 18.2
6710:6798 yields 18.7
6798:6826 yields 18.2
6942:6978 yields 18.3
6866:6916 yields 17.9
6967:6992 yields 18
